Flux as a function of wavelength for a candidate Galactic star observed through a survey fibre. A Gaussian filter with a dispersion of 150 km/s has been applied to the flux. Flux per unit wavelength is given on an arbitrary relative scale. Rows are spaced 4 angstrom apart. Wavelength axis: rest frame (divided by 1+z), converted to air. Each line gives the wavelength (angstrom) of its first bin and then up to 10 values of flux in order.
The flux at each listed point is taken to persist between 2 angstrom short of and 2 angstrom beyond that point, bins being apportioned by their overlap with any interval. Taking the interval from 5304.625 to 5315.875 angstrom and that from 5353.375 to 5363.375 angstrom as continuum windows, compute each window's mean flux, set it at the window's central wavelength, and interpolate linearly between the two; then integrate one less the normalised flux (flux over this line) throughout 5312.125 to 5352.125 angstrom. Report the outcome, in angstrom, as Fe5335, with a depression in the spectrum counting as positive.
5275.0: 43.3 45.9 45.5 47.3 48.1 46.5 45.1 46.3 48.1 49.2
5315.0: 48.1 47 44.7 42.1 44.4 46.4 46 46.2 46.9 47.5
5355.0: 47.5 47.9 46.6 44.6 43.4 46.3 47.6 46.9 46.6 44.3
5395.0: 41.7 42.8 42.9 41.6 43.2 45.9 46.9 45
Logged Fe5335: 1.7 angstrom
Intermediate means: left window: 48.4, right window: 47.4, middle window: 46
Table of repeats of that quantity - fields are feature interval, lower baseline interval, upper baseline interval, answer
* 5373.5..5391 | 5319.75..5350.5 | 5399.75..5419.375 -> -0.86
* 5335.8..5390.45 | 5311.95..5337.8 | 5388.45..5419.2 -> -2.21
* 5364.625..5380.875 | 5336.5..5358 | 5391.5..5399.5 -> -0.34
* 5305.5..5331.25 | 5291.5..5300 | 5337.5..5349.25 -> 0.02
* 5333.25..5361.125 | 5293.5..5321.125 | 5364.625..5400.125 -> -0.55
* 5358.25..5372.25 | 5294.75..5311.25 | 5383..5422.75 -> -0.11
